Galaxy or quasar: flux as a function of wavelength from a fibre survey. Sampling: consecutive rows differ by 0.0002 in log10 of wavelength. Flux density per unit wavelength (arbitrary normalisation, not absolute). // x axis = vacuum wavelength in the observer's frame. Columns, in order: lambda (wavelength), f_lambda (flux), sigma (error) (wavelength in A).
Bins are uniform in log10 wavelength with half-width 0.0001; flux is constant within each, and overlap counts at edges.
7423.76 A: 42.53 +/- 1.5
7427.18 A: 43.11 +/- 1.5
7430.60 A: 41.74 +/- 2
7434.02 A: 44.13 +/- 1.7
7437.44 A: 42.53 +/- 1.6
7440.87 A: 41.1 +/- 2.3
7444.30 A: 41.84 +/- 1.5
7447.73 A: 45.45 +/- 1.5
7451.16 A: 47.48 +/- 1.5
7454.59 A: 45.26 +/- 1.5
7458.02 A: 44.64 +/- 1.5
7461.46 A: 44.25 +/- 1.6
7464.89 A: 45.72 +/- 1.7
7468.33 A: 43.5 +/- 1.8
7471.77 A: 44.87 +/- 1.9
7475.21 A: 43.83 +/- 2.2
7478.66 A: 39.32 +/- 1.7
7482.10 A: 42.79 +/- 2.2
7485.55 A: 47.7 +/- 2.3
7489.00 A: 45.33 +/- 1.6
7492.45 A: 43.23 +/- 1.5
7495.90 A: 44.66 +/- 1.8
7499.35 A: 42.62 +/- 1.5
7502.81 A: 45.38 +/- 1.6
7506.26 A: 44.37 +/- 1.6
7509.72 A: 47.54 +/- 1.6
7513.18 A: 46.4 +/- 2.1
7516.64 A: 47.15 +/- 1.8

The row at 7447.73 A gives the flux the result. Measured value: 45.45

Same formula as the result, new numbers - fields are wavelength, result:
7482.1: 42.79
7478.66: 39.32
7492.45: 43.23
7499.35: 42.62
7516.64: 47.15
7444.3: 41.84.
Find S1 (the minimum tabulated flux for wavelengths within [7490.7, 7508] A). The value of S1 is 42.62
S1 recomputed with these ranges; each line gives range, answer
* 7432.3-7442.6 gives 41.1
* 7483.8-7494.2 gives 43.23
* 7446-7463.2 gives 44.25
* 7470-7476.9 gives 43.83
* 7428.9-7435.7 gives 41.74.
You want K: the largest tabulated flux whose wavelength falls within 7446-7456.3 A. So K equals 47.48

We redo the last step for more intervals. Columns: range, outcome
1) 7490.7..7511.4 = 47.54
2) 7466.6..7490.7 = 47.7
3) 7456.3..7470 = 45.72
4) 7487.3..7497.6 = 45.33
